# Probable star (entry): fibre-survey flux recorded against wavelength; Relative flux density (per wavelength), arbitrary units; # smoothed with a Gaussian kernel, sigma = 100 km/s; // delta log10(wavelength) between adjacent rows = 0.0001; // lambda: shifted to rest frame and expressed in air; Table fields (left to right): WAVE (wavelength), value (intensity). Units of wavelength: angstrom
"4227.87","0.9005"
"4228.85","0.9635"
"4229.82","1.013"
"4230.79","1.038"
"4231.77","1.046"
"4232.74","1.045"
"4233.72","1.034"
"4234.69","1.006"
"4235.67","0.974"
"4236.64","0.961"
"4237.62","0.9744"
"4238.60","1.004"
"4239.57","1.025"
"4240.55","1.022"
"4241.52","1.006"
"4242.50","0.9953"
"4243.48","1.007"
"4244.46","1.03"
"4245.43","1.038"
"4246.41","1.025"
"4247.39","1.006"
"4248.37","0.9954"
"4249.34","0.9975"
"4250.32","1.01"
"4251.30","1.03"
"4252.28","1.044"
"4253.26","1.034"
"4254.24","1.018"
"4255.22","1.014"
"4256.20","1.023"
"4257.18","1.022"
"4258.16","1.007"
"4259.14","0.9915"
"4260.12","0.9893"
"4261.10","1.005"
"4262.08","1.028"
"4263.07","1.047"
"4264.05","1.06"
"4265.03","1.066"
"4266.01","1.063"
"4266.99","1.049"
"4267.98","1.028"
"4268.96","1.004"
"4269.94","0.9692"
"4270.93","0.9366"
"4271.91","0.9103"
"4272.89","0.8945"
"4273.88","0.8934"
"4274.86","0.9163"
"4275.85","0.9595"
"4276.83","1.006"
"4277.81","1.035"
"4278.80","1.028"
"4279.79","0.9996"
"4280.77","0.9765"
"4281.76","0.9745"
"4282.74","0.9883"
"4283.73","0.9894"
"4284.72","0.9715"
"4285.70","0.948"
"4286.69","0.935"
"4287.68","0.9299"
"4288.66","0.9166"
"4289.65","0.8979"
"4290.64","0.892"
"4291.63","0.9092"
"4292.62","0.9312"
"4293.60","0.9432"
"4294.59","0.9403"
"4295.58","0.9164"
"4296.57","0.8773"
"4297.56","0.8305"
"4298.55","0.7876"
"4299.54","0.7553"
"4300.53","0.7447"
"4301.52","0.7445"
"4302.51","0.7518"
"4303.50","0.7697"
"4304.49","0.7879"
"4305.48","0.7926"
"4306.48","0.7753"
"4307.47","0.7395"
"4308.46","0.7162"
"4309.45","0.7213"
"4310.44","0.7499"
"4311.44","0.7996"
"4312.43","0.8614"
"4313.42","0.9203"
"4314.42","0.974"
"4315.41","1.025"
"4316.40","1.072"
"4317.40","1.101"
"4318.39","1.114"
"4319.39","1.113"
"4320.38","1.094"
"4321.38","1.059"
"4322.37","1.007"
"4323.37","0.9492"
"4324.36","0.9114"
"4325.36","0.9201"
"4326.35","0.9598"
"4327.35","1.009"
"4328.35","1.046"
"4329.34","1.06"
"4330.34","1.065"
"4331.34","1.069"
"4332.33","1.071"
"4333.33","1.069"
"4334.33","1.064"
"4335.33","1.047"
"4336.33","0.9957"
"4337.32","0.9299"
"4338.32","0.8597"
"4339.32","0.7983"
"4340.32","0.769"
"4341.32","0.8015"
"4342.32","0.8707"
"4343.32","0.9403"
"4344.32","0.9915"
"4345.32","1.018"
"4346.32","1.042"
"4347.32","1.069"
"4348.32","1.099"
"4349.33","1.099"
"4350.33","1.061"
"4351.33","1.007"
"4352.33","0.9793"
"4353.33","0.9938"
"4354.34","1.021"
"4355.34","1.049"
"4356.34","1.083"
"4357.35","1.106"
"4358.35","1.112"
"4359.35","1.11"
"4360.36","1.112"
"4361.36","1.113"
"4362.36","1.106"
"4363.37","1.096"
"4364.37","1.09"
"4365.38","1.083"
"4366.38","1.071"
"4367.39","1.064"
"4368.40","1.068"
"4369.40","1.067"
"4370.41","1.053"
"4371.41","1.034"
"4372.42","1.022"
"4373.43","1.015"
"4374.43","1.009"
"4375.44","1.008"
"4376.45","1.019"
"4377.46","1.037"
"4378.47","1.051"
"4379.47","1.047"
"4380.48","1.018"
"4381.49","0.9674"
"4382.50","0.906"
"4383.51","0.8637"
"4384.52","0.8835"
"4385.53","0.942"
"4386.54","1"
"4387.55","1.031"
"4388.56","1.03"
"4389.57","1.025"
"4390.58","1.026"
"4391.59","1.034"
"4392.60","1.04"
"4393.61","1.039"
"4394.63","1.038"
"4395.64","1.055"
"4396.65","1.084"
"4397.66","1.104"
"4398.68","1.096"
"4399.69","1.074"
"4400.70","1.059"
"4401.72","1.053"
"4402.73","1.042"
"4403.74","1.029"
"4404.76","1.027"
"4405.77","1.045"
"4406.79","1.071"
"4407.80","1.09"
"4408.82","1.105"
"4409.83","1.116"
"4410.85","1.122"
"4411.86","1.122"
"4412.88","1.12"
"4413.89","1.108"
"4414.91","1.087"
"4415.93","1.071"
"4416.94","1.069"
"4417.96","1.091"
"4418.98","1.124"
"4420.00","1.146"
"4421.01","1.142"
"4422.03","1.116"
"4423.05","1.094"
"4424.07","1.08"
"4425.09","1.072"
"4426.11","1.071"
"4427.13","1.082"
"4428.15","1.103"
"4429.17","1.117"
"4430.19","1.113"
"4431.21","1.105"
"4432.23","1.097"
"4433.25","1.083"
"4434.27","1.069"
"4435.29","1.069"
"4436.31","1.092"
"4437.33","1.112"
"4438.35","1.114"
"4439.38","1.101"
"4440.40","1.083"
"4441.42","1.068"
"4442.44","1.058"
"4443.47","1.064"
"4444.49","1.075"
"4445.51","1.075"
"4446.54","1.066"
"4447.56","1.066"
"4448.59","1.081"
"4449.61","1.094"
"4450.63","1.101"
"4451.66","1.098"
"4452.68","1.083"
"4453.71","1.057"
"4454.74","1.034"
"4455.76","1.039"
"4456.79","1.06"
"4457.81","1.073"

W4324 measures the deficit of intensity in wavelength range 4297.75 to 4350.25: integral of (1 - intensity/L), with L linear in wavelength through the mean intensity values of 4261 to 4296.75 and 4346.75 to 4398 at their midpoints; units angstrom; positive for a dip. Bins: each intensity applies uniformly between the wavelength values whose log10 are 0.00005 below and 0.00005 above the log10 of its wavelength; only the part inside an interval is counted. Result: 3.7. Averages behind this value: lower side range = 0.969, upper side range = 1.04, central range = 0.933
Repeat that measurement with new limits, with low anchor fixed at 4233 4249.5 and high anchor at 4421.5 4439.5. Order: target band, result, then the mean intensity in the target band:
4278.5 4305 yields 3.5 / 0.893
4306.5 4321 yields 1.6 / 0.925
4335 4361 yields 1.4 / 0.999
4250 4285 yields 0.7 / 0.999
